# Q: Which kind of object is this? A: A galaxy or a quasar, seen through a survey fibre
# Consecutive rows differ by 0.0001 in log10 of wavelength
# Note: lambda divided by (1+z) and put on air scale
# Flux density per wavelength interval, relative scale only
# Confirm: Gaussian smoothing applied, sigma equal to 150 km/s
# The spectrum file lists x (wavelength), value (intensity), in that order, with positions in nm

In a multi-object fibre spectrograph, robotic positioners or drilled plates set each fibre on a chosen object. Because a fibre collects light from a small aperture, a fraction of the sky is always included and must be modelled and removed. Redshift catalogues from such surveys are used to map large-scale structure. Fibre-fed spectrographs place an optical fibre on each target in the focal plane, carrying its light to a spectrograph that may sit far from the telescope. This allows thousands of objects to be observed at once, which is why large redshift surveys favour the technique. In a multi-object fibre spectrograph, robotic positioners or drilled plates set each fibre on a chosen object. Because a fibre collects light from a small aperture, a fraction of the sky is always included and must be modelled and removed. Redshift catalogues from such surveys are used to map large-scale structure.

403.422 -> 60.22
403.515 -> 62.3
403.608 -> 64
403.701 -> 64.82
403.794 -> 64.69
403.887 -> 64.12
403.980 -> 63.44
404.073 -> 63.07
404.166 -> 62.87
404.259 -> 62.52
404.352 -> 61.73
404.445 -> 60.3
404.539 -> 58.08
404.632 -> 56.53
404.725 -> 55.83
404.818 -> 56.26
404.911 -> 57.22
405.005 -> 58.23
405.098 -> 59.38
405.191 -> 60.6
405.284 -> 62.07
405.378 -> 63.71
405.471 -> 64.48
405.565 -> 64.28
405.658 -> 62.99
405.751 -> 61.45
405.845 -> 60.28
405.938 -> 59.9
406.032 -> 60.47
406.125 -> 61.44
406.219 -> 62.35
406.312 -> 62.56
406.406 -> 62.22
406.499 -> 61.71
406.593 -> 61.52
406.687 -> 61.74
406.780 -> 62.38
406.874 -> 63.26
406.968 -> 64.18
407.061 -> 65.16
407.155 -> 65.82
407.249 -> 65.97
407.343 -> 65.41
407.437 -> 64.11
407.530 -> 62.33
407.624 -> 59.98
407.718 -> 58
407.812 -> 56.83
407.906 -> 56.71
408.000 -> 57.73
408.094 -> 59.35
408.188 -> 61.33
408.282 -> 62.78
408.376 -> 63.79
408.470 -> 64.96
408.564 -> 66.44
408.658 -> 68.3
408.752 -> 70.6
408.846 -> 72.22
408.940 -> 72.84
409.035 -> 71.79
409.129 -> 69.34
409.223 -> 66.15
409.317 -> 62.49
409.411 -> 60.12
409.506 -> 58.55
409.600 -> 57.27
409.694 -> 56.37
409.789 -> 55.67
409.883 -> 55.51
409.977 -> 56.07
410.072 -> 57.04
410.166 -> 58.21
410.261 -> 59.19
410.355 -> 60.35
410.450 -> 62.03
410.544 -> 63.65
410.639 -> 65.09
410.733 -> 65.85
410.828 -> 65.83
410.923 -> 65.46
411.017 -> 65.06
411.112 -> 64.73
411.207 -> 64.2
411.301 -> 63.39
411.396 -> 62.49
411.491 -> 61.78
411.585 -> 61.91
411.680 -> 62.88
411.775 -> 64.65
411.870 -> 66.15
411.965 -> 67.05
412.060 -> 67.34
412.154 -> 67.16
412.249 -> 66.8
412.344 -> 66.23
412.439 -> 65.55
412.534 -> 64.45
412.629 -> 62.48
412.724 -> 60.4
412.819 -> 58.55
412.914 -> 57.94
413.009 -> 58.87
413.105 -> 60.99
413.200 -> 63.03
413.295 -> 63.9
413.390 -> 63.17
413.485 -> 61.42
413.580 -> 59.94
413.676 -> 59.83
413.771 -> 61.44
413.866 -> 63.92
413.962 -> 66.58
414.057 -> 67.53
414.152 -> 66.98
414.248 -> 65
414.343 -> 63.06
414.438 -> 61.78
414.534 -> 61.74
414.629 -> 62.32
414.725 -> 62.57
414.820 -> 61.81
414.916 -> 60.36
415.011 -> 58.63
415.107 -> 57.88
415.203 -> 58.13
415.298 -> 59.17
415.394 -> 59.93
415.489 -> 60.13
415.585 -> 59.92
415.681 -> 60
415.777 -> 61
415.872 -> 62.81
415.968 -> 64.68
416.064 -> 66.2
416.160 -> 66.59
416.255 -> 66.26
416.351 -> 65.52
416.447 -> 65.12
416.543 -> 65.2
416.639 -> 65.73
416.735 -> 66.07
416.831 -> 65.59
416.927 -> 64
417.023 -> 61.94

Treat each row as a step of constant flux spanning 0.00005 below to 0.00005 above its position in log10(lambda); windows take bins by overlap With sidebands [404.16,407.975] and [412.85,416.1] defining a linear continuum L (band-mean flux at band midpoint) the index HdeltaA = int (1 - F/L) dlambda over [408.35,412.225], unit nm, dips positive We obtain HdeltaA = -0.14 nm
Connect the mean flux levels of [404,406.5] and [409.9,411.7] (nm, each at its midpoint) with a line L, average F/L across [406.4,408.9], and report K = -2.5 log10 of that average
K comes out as -0.03 mag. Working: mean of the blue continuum 60.9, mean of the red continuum 62.3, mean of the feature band 63.2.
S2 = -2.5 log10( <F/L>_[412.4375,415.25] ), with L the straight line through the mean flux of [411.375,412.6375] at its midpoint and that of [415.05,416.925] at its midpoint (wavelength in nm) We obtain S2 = 0.04 mag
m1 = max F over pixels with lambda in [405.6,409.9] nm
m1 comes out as 72.84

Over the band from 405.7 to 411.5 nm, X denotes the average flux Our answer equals 62.6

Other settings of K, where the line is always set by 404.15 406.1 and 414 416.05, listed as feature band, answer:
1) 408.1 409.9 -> -0.05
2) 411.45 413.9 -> -0.03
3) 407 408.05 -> -0.02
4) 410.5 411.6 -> -0.05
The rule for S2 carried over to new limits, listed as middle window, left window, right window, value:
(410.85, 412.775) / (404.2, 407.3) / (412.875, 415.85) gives -0.051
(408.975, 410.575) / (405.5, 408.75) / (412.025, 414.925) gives 0.036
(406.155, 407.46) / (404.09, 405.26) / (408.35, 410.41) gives -0.043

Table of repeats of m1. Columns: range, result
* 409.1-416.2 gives 69.34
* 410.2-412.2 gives 67.34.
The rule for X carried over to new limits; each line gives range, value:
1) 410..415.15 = 62.9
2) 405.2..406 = 62.2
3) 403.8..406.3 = 61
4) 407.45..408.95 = 63.2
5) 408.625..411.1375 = 63.1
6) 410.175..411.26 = 63.6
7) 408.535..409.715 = 65.8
